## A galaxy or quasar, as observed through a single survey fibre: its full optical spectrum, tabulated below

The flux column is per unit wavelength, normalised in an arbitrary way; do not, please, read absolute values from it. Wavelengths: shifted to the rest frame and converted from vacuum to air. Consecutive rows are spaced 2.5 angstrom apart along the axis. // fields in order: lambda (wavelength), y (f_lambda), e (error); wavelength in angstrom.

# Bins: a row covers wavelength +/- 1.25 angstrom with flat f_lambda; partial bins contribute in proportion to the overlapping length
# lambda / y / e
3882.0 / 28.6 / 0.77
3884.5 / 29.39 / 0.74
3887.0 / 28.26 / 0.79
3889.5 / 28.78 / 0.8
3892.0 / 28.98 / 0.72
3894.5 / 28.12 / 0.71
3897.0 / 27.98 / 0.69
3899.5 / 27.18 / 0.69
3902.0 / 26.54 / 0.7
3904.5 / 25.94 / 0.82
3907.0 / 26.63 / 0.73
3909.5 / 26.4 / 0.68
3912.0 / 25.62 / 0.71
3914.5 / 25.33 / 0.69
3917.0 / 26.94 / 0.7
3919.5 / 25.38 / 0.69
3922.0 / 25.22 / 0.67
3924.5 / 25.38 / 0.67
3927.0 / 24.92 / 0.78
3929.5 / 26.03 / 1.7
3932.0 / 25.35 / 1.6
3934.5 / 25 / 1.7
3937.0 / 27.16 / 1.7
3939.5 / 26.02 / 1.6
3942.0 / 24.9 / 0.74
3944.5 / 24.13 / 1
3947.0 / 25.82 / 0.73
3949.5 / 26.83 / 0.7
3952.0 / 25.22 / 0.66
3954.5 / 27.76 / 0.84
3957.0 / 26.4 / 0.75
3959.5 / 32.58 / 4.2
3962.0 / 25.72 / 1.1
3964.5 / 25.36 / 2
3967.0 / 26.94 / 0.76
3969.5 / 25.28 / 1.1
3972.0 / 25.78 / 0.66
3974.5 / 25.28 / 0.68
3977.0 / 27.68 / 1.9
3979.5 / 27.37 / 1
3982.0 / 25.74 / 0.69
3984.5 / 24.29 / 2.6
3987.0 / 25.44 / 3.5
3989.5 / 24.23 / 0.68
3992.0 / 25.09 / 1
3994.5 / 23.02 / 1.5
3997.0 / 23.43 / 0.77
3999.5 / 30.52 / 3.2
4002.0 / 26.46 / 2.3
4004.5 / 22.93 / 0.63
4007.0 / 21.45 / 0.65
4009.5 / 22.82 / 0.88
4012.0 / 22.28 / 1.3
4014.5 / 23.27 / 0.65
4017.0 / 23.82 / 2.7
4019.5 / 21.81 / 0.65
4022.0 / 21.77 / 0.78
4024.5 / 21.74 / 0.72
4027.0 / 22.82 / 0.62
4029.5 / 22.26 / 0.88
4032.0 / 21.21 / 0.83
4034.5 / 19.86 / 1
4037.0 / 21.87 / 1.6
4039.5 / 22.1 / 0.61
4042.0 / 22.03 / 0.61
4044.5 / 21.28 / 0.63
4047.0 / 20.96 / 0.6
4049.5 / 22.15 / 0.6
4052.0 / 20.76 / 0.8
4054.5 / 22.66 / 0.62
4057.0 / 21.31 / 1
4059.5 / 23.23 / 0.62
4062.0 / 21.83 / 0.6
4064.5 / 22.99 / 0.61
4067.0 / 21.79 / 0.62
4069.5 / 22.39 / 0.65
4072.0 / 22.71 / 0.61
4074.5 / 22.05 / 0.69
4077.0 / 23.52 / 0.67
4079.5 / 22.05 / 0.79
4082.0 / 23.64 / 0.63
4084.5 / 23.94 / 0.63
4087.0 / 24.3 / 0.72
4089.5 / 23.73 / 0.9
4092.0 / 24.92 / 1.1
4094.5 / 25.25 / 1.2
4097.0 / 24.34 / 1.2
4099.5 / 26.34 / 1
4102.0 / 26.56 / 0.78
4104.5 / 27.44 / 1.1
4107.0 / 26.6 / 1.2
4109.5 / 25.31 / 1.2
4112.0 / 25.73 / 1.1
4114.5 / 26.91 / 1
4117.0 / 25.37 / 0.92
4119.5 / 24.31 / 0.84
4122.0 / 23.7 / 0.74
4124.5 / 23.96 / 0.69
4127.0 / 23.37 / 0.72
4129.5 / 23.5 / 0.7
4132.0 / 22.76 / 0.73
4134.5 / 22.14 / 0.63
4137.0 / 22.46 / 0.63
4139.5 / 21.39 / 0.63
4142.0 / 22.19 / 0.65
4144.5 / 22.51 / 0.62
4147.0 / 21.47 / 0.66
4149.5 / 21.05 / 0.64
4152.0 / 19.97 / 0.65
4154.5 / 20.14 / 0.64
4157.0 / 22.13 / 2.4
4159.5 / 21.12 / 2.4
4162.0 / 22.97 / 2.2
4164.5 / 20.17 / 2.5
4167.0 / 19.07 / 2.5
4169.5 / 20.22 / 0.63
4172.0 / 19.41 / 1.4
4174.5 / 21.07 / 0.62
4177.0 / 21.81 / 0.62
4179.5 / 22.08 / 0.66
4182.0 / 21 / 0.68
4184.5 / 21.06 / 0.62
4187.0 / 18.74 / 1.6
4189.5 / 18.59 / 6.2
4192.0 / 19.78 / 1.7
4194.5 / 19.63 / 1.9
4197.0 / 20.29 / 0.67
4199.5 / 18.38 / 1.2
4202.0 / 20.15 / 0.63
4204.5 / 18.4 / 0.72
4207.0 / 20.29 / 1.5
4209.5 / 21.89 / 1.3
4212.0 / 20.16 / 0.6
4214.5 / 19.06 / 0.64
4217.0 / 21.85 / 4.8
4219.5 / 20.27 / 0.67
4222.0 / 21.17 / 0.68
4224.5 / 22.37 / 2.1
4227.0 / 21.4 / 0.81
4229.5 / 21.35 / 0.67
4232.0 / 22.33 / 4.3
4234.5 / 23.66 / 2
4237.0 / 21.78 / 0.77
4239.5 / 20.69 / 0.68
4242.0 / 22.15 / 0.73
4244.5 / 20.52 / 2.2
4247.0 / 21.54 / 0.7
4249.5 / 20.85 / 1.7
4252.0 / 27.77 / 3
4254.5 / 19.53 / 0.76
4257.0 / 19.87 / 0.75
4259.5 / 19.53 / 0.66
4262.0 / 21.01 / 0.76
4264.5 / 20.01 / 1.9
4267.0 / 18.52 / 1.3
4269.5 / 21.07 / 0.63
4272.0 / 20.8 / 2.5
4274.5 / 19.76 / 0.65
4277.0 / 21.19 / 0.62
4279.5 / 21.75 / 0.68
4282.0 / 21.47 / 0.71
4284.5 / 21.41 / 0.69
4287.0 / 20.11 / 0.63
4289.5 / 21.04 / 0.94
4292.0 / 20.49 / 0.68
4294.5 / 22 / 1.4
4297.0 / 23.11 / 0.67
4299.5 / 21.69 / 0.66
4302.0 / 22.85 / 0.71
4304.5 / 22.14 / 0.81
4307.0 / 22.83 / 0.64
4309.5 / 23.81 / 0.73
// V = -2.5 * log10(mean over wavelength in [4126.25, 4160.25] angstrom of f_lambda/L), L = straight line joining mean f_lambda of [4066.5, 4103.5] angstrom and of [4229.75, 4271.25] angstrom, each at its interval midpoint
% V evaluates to 0.05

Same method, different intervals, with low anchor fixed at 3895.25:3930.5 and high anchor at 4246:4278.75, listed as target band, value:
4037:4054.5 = 0.12 mag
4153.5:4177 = 0.08 mag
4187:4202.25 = 0.13 mag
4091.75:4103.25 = -0.10 mag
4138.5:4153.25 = 0.06 mag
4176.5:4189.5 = 0.07 mag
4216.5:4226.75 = 0.01 mag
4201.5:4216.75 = 0.08 mag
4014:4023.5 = 0.09 mag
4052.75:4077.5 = 0.07 mag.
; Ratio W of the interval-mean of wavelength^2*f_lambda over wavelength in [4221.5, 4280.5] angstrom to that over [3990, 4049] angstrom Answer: 1.04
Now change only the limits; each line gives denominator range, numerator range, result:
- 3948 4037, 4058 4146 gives 1.02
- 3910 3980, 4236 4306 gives 0.95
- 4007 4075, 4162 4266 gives 1.02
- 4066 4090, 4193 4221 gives 0.93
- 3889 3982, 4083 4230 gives 0.94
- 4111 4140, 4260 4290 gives 0.93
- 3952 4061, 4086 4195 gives 1.01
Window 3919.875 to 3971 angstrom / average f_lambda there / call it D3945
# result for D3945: 26.1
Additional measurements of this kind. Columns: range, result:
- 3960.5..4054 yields 23.7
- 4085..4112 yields 25.4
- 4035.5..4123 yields 23.6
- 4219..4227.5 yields 21.4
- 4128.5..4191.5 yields 21.1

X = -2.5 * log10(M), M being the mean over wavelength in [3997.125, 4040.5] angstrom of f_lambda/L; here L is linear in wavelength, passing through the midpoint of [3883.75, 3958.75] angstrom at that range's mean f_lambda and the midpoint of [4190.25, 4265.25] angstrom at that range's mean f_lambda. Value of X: 0.08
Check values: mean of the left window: 26.5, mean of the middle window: 22.9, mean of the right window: 20.9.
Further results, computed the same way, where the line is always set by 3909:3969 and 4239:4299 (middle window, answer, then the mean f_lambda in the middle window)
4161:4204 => 0.11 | 20.2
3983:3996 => 0.04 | 24.4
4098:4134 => -0.07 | 25.1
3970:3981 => -0.04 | 26.4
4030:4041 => 0.16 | 21.3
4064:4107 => -0.01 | 24.1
